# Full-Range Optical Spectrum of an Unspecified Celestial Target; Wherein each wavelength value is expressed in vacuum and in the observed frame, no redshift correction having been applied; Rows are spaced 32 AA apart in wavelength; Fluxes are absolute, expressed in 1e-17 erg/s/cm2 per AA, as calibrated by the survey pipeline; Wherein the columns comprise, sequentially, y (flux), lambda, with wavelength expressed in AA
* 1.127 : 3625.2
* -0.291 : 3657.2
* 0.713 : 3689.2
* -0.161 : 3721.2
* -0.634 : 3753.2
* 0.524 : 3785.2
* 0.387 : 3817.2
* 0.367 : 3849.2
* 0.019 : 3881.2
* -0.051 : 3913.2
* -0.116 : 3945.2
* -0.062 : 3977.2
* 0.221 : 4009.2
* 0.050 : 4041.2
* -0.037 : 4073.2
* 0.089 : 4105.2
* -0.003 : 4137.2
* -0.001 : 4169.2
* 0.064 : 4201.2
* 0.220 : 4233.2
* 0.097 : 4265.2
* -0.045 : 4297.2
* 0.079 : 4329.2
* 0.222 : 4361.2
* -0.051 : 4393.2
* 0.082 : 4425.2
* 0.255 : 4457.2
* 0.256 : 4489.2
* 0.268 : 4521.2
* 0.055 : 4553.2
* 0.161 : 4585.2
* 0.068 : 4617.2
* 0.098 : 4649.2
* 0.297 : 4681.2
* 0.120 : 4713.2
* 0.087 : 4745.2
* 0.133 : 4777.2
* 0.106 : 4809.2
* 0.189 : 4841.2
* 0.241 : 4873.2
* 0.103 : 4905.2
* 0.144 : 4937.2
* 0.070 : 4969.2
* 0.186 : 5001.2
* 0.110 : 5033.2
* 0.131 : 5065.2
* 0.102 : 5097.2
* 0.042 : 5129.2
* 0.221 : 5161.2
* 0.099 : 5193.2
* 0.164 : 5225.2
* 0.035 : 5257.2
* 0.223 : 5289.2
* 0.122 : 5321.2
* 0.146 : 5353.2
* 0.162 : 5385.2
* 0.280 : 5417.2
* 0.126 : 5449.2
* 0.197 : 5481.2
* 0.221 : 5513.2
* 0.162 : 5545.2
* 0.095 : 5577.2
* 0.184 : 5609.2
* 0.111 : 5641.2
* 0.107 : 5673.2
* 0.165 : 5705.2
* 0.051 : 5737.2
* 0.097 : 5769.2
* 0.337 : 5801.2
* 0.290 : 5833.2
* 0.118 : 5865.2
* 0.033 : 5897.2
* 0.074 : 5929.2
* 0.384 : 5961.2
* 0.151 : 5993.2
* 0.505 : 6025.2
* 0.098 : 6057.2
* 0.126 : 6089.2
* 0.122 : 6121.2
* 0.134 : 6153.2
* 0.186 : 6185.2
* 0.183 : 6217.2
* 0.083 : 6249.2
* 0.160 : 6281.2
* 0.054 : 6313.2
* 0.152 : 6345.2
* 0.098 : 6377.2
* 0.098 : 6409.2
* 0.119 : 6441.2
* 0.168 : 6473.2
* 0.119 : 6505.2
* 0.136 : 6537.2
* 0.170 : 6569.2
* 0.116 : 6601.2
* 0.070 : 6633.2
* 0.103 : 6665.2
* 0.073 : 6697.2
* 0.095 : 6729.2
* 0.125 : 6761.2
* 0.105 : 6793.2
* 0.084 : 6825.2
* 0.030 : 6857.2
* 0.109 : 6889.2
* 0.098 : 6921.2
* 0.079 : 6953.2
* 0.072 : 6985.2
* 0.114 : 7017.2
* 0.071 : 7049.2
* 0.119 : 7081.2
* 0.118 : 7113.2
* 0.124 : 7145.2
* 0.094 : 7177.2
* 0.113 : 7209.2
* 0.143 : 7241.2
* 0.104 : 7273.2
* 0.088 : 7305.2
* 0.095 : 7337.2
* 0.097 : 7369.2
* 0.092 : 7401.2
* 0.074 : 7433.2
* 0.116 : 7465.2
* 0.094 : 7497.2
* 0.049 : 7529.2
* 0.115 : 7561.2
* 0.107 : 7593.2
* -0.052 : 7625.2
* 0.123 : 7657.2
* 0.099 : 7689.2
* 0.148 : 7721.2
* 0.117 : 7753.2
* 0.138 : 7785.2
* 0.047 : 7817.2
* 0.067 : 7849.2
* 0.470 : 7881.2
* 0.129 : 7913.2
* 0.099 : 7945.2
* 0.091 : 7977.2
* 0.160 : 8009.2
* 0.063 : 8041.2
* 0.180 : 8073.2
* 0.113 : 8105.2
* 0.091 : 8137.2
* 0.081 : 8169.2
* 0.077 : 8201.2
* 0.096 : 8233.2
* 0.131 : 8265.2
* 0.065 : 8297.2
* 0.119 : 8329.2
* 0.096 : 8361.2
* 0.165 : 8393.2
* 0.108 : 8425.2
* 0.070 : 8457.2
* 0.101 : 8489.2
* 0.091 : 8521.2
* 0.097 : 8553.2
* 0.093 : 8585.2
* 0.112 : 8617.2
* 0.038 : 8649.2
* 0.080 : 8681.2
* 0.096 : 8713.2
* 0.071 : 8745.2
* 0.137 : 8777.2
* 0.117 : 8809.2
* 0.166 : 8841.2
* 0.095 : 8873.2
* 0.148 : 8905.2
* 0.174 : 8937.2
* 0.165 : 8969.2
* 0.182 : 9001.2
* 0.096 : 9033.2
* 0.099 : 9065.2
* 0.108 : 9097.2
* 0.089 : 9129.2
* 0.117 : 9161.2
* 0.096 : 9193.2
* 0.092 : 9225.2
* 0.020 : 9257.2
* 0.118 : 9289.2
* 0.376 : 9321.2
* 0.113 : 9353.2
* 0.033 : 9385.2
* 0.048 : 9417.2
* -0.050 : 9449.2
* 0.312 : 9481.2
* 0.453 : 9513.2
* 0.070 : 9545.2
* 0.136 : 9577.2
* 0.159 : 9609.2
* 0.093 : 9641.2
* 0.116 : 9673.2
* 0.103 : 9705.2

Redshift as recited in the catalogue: 0.200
